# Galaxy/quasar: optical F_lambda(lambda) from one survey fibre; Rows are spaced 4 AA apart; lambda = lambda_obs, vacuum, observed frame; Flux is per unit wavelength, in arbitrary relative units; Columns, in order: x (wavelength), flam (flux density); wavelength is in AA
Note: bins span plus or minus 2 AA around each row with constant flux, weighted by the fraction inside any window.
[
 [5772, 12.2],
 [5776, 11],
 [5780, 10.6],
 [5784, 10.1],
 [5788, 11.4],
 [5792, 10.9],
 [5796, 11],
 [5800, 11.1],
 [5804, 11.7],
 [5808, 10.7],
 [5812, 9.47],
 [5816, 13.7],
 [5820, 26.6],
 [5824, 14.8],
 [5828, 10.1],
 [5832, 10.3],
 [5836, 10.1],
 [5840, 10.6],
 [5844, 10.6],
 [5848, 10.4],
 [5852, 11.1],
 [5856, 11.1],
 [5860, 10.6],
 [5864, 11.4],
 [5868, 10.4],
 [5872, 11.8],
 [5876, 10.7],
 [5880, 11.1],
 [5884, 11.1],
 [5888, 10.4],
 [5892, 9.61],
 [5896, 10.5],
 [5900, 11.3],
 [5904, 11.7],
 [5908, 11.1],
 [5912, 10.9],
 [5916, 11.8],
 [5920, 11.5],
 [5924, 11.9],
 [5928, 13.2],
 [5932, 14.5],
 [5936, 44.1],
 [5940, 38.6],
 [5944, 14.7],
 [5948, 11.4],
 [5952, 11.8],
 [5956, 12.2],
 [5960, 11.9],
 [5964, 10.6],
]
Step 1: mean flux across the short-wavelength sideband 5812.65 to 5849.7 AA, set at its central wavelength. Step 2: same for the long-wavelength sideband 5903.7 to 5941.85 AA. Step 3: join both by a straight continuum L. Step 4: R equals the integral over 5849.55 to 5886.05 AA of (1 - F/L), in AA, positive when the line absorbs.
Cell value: 9.6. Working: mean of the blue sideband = 12.9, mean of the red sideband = 18.1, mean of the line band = 11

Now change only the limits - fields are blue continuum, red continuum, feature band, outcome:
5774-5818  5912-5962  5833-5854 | 4.1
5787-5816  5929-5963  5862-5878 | 4.2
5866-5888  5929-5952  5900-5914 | 4.5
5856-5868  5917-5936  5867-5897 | 4.2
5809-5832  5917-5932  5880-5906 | 4.5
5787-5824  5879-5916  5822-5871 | 4.6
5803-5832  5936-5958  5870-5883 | 4.3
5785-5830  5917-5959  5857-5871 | 3.9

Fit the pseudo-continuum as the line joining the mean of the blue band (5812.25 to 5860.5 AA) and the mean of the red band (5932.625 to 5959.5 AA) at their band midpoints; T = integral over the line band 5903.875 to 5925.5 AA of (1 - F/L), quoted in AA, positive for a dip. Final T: 8.4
